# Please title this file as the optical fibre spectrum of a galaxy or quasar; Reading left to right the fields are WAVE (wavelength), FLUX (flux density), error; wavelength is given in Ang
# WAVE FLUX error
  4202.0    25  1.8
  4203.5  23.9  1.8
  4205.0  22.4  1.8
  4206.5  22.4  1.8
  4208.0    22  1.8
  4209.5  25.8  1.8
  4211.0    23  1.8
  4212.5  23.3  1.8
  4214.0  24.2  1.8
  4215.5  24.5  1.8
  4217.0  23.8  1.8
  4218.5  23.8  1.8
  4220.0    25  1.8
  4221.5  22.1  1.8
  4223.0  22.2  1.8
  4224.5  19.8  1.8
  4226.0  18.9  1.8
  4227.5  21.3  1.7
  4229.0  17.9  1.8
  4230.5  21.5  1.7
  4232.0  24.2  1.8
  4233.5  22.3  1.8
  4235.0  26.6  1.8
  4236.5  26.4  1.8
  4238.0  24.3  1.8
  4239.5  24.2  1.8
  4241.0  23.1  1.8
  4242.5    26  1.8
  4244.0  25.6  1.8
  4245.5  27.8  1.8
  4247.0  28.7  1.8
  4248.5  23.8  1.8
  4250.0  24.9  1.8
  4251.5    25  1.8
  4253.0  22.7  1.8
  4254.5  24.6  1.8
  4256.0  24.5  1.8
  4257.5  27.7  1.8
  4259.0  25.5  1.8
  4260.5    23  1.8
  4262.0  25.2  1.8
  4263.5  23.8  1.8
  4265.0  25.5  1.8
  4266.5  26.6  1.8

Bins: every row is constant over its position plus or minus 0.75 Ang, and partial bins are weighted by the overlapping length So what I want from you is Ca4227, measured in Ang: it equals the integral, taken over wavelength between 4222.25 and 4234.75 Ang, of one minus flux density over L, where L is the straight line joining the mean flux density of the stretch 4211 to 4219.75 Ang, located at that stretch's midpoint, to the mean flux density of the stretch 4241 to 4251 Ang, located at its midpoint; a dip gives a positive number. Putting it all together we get 1.8 Ang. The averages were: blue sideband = 23.9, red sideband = 25.9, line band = 21.2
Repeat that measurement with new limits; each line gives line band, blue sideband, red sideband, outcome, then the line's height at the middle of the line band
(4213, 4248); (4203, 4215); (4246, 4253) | 1.1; 24.4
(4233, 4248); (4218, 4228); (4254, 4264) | -1.4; 23.3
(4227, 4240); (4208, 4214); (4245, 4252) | 1.0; 25.1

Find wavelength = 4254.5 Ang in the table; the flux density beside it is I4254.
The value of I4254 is 24.6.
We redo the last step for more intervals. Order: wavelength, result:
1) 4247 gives 28.7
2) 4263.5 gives 23.8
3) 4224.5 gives 19.8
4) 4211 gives 23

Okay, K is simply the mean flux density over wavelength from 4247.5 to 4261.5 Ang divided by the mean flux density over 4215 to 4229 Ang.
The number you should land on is 1.12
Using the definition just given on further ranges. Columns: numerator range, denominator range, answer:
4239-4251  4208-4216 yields 1.07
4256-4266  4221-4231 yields 1.23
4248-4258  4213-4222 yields 1.03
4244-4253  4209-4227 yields 1.12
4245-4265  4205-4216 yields 1.07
